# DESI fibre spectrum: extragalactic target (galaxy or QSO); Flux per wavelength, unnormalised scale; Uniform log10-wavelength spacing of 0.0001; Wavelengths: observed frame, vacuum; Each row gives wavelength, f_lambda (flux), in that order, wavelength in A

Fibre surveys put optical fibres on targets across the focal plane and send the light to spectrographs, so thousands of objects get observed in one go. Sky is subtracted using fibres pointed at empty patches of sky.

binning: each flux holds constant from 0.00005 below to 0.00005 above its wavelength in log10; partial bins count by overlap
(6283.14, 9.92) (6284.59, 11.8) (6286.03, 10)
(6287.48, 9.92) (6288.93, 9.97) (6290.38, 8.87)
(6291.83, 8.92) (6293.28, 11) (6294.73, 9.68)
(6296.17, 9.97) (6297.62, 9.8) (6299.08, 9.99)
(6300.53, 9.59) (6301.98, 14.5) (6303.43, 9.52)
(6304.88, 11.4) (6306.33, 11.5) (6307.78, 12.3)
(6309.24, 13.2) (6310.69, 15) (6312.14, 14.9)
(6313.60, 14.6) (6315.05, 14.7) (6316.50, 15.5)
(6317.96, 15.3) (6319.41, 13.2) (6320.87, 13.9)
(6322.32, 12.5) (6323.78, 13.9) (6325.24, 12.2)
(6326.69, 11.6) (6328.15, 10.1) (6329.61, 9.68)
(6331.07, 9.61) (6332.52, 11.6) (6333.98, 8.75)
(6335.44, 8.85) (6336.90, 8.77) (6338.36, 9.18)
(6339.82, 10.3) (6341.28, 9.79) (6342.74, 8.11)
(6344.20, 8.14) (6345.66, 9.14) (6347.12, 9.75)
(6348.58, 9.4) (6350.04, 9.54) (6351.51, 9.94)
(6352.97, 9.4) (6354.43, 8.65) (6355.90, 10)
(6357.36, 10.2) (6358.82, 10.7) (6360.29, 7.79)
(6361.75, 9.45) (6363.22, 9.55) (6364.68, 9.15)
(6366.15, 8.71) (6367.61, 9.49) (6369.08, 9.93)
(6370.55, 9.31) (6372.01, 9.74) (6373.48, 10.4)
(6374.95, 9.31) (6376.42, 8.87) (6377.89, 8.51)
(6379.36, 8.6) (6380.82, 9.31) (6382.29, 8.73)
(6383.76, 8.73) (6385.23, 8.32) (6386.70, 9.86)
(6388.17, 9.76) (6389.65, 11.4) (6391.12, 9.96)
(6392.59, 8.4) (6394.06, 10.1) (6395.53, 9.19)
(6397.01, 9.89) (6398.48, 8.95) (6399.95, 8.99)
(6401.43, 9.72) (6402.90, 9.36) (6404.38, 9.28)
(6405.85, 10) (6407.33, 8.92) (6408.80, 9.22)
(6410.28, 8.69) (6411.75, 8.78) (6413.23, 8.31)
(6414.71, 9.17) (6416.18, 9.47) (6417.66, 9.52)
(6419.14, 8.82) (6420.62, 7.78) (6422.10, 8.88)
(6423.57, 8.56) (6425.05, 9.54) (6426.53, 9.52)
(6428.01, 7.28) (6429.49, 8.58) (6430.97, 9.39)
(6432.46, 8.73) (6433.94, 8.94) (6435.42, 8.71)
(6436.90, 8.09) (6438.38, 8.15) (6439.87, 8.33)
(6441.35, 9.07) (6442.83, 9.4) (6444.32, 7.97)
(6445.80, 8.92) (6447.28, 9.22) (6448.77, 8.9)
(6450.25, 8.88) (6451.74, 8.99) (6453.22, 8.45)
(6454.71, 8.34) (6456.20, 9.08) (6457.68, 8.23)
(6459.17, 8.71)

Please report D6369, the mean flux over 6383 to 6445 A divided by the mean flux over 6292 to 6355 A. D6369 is 0.81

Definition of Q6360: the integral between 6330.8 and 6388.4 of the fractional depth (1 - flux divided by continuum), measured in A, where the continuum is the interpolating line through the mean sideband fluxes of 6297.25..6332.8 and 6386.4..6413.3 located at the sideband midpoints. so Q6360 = 8.0 A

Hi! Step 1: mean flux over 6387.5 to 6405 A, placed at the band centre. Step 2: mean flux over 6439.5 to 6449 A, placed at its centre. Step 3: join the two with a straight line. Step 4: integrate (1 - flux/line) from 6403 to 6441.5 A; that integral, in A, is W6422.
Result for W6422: 1.4 A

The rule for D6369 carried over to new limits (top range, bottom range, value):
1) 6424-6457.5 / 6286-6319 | 0.74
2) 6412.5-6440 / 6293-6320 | 0.70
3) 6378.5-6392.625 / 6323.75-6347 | 0.95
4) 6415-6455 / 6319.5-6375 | 0.88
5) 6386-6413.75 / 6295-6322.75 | 0.74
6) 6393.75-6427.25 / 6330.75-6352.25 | 0.97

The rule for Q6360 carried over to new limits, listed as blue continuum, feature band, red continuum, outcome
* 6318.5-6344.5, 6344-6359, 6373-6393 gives 0.8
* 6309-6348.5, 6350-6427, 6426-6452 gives 5.3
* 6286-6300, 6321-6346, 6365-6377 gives -1.6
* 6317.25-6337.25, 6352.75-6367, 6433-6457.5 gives 1.8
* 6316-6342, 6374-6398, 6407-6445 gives 1.2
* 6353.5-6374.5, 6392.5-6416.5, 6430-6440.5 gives -0.6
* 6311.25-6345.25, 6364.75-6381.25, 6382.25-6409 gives 1.4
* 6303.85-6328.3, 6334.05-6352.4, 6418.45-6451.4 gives 4.5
